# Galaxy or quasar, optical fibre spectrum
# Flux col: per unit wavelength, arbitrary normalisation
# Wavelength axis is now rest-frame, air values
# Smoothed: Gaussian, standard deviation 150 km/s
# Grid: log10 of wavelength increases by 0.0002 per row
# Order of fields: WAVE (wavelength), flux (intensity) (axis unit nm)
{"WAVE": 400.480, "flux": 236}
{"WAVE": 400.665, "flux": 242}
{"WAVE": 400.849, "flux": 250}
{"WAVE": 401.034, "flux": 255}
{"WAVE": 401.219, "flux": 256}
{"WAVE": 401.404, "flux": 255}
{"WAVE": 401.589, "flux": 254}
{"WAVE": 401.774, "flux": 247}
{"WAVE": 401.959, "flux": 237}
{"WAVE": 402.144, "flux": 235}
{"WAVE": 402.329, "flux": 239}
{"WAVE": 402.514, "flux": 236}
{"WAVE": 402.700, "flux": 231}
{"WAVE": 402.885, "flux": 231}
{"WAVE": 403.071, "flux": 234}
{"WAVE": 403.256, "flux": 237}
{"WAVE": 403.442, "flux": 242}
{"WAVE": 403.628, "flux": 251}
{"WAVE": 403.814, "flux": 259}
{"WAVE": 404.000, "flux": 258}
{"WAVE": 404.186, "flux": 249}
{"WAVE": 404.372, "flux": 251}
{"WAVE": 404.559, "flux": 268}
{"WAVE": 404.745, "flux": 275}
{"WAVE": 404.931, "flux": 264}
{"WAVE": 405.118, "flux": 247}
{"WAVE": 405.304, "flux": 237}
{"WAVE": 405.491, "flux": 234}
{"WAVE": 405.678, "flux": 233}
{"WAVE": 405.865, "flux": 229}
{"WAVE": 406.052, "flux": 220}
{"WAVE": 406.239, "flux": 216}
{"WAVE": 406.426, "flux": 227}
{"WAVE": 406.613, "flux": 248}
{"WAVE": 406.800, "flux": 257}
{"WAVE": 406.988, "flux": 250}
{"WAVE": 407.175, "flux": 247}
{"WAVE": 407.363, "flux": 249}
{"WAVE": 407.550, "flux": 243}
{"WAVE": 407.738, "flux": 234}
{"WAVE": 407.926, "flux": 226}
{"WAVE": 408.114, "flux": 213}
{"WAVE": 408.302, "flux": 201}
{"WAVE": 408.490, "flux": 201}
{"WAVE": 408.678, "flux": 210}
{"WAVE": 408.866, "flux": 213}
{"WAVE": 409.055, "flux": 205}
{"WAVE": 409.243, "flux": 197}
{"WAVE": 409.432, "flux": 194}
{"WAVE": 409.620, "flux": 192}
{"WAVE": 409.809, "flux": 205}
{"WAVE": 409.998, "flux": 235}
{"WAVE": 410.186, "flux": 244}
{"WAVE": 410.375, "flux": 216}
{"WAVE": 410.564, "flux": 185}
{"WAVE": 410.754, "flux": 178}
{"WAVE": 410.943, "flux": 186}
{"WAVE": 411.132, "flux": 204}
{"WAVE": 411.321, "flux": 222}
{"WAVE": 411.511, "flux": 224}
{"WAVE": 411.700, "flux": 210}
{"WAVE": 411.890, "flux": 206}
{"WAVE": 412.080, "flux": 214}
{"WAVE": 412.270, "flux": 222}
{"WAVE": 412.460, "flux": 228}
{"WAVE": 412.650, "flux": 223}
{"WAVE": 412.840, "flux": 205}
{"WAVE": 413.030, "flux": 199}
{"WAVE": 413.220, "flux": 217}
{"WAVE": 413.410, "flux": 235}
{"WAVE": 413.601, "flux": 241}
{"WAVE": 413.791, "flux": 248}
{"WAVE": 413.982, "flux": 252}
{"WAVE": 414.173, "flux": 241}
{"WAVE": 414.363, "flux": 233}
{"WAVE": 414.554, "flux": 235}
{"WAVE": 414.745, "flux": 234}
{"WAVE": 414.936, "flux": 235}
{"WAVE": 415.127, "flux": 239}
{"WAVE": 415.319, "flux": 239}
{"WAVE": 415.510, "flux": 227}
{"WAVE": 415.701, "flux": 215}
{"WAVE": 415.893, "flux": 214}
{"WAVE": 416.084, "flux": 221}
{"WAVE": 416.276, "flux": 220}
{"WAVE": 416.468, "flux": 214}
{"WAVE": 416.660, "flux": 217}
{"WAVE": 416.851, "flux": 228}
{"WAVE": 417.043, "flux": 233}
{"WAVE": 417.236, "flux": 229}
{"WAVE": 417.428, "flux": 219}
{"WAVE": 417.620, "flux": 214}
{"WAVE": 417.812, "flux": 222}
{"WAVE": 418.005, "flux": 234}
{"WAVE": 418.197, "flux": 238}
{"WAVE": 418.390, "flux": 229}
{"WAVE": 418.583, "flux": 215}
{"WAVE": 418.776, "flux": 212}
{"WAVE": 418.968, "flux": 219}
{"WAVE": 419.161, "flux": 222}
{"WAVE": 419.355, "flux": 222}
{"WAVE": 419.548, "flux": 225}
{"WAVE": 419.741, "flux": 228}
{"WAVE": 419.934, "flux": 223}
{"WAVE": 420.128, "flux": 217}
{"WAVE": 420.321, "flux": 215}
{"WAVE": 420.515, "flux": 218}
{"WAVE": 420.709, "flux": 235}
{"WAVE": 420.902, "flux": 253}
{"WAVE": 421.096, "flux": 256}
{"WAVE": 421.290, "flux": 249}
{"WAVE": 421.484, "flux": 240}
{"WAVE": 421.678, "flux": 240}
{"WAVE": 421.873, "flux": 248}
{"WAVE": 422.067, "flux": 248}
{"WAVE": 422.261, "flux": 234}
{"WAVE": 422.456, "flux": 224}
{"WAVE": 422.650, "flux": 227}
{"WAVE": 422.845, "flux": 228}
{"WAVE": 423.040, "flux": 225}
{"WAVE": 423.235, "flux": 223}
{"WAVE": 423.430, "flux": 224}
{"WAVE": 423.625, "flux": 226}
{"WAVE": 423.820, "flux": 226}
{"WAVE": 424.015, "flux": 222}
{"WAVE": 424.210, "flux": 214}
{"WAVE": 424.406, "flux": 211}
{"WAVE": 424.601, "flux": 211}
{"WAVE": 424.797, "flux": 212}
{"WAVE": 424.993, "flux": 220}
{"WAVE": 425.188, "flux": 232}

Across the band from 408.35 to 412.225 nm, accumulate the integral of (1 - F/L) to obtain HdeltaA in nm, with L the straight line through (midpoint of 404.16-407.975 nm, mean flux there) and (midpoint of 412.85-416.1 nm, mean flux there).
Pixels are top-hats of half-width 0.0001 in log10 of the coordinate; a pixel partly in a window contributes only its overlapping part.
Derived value 0.484 nm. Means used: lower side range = 243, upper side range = 230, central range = 207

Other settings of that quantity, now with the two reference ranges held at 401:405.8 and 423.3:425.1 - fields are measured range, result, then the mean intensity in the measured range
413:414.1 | -0.01 nm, 234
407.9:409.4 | 0.20 nm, 207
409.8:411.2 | 0.18 nm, 207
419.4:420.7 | 0.01 nm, 222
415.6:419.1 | 0.09 nm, 222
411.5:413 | 0.12 nm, 215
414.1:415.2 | -0.02 nm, 236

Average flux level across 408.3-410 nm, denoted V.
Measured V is 204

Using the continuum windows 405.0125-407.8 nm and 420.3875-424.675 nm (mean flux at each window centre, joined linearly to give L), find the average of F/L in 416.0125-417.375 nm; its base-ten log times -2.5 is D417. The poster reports 0.05 mag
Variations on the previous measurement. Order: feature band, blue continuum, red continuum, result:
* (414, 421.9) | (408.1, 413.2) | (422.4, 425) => -0.06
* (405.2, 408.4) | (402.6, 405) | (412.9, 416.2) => 0.05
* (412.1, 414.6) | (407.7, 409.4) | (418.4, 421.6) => -0.05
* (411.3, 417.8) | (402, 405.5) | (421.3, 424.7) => 0.05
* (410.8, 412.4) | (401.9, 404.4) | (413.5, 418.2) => 0.11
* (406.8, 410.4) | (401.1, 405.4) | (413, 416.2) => 0.09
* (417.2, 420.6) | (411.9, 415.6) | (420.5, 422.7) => 0.07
